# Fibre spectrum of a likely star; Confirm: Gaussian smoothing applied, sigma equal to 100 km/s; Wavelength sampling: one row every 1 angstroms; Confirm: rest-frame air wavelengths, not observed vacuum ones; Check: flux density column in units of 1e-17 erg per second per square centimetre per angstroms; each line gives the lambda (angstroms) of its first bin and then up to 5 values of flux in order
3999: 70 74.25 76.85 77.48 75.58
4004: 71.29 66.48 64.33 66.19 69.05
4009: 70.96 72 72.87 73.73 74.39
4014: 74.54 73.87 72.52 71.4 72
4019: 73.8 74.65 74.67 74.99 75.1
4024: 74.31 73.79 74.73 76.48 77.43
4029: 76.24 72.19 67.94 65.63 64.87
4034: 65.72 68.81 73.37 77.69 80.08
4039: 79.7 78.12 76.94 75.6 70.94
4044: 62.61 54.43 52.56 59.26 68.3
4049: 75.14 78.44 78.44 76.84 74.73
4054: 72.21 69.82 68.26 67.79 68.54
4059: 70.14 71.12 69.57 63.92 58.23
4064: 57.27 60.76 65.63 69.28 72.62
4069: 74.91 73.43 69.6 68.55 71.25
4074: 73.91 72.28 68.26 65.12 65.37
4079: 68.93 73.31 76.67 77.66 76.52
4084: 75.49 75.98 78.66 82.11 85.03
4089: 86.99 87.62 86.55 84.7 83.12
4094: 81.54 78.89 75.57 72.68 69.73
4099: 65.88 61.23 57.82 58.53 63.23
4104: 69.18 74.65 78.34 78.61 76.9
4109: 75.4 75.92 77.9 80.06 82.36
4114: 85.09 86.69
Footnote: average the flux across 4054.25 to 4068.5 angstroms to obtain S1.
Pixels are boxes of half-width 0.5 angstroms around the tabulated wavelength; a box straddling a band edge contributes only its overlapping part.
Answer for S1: 66.7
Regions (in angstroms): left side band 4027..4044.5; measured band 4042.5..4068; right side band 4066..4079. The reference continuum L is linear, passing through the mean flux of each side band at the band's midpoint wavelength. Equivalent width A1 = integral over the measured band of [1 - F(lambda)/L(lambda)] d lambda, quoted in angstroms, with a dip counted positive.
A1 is 1.38 angstroms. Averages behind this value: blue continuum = 72.7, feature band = 67.5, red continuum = 70.1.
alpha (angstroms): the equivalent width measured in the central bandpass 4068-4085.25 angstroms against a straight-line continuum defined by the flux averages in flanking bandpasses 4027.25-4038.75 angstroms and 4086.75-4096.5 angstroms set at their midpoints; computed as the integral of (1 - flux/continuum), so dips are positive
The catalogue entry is 1.8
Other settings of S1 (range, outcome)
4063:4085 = 70.2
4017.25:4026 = 74.1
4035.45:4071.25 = 69.9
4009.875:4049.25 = 71.8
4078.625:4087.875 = 76.6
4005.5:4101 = 72.2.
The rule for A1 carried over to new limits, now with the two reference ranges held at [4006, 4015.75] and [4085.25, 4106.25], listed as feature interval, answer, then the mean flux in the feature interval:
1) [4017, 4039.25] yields -0.3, 73.3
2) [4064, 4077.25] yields 0.9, 69.3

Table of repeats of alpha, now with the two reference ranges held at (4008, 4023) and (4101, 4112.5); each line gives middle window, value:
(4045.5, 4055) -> 0.32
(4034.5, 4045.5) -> 0.08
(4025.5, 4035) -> 0.27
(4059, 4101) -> 0.05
